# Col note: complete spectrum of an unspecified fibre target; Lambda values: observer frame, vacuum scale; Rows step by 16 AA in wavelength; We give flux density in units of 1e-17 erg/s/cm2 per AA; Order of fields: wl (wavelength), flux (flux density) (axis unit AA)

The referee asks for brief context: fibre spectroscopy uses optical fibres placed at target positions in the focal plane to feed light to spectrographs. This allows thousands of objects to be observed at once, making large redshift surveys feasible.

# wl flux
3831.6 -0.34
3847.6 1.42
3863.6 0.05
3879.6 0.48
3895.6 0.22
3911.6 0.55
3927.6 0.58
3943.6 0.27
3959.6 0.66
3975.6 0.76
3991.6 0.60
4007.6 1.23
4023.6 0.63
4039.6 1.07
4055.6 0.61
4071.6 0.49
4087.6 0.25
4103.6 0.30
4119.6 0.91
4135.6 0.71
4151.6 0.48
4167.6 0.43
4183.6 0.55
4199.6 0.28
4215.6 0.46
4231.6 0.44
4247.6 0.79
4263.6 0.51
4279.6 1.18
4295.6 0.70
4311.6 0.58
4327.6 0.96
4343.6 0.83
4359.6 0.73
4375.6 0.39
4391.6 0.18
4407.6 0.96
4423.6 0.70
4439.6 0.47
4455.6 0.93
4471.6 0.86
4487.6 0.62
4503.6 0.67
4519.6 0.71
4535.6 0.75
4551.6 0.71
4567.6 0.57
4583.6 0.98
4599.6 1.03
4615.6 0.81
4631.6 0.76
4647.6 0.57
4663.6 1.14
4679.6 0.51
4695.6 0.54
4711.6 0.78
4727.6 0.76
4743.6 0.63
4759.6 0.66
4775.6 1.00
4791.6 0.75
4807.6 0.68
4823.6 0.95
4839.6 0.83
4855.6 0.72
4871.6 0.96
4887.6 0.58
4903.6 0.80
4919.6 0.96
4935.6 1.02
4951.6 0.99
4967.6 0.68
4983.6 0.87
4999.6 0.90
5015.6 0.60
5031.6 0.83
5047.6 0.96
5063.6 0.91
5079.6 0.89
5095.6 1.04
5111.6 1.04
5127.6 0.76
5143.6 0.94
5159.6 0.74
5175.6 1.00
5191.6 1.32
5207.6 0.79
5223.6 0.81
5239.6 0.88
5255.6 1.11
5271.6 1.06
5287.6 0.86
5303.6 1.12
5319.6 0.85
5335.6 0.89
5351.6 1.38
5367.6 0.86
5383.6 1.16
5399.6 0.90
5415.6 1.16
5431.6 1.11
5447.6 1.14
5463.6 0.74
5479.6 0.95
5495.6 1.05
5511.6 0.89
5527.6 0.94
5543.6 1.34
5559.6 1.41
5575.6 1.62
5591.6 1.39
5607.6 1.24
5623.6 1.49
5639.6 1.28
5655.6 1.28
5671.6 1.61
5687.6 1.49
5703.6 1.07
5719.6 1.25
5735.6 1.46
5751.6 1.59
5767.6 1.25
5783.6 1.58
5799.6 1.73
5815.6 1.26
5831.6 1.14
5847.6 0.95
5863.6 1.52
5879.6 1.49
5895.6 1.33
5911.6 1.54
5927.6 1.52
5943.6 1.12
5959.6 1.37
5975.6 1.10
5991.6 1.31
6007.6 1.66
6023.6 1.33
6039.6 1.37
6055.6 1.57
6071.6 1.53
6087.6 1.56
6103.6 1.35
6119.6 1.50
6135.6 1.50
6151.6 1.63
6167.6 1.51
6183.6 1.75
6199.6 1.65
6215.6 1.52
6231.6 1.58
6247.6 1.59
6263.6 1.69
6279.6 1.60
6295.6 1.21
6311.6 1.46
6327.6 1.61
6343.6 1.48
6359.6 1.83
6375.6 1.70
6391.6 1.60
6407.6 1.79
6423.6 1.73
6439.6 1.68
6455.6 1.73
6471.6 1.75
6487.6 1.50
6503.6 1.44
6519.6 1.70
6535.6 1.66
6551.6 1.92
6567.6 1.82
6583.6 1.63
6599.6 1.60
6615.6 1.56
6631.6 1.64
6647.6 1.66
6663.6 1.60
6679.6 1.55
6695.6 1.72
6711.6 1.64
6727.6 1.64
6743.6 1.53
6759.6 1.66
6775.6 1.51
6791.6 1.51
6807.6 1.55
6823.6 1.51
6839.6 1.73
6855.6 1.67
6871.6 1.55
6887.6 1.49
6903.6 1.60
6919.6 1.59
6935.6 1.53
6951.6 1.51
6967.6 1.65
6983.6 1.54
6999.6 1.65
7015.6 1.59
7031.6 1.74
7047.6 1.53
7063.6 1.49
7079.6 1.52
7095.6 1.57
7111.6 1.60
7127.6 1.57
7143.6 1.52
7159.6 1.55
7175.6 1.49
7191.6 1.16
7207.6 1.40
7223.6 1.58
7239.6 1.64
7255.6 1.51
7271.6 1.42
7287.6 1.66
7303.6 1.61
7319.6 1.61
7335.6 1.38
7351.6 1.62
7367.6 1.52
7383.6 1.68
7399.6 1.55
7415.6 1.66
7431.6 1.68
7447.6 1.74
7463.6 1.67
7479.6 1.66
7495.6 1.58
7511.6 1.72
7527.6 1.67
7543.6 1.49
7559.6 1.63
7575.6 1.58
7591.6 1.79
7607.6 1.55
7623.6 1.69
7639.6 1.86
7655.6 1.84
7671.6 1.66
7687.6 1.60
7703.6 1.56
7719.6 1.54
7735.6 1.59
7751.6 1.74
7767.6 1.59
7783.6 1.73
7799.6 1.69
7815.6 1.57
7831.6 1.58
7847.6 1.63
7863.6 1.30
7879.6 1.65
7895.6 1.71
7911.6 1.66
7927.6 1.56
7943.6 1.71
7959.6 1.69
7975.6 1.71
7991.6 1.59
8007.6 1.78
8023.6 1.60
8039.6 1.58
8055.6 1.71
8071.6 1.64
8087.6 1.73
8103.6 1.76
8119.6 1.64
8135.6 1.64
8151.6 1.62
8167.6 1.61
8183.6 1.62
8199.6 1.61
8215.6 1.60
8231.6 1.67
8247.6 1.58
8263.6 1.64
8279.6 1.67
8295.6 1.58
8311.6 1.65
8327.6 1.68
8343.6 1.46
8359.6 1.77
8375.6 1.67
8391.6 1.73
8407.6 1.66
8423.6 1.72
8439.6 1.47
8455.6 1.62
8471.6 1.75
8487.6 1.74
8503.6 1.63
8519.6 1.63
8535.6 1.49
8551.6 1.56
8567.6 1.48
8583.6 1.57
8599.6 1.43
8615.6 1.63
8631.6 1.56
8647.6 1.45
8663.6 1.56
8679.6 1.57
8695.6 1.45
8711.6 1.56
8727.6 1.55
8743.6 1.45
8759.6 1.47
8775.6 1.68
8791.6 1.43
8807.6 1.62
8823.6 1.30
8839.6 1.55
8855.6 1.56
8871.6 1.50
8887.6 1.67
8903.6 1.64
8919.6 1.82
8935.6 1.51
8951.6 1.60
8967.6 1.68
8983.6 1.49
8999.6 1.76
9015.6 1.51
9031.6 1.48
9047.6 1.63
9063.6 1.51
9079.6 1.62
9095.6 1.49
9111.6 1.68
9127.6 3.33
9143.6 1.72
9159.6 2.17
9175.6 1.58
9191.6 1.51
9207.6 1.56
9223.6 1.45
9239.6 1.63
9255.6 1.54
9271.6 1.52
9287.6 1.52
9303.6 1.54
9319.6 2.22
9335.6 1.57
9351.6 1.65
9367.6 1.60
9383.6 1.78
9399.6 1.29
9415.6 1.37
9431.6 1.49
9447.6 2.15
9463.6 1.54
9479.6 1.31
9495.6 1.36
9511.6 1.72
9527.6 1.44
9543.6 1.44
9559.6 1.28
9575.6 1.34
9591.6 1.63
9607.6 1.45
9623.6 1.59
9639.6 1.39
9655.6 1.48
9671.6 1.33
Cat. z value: 0.390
